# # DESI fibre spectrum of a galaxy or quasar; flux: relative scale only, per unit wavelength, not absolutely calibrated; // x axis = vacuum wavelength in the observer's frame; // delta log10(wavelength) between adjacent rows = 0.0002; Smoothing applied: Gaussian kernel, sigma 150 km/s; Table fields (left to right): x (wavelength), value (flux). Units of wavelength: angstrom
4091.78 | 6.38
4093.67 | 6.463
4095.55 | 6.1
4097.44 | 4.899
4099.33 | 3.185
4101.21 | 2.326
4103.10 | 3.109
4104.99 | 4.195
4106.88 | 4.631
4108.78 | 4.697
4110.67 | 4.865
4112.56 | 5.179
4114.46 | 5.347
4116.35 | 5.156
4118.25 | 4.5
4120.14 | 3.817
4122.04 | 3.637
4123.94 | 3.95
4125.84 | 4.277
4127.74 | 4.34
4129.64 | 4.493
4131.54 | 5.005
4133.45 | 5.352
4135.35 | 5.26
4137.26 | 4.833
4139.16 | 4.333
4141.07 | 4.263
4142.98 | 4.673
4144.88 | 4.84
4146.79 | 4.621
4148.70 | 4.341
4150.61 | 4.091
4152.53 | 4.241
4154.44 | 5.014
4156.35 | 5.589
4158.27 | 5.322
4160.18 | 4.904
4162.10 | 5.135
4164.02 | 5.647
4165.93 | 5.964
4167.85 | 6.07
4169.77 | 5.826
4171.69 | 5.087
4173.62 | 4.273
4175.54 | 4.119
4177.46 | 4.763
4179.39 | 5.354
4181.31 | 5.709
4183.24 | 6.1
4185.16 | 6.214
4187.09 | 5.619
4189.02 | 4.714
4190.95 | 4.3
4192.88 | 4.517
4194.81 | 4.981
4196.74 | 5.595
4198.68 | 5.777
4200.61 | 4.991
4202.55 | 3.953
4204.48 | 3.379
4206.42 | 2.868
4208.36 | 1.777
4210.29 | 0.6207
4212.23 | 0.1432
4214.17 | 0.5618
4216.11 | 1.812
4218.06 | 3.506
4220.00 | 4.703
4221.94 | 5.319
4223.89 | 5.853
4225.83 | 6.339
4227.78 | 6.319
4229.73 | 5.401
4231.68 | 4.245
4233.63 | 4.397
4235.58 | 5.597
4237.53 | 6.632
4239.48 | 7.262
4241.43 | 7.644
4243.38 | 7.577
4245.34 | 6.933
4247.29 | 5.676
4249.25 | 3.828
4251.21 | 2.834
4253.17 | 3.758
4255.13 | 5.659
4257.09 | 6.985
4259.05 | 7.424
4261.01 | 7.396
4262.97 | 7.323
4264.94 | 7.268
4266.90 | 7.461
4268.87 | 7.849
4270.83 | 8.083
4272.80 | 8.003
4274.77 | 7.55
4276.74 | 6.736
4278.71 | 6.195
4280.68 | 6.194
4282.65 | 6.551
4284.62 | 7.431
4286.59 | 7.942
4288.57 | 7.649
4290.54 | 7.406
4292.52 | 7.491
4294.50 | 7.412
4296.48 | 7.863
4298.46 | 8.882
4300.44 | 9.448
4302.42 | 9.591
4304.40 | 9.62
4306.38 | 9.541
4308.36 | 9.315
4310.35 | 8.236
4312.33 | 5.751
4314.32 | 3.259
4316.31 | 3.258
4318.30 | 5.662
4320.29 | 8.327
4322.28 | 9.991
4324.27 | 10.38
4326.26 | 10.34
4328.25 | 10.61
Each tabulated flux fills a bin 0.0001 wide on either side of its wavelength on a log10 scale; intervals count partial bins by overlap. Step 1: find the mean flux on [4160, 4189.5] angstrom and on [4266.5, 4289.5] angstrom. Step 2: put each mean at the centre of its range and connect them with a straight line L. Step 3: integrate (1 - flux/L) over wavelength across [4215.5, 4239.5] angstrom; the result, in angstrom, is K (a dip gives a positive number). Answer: 4.6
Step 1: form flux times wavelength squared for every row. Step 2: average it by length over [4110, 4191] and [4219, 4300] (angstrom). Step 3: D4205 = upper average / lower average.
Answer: 1.41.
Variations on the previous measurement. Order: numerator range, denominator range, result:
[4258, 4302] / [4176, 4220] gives 1.98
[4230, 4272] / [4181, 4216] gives 1.65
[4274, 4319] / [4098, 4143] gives 1.82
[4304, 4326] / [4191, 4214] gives 2.34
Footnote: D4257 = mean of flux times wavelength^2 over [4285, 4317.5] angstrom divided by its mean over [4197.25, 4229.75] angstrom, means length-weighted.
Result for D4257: 2.1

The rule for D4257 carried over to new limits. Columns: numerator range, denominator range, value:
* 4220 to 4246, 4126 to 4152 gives 1.37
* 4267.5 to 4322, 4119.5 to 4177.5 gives 1.68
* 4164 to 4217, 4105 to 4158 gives 0.95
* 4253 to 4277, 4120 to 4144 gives 1.69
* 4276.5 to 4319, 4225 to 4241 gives 1.30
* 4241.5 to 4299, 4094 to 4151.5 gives 1.64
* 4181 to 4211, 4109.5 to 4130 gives 1.02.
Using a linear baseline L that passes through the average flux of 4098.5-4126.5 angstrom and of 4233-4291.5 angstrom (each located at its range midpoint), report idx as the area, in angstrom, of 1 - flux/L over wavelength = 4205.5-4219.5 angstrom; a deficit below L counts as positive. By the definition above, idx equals 9.9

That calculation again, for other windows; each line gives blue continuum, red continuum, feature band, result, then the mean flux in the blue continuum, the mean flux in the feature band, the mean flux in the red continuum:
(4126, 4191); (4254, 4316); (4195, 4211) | 5.8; 5.01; 3.73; 7.48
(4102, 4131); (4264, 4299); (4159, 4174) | -0.2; 4.41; 5.4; 7.42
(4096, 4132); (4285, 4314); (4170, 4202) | 3.7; 4.31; 5.13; 8.16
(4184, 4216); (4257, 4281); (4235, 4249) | -1.8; 3.71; 6.64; 7.31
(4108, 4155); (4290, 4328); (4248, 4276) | 2.5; 4.6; 6.52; 8.05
